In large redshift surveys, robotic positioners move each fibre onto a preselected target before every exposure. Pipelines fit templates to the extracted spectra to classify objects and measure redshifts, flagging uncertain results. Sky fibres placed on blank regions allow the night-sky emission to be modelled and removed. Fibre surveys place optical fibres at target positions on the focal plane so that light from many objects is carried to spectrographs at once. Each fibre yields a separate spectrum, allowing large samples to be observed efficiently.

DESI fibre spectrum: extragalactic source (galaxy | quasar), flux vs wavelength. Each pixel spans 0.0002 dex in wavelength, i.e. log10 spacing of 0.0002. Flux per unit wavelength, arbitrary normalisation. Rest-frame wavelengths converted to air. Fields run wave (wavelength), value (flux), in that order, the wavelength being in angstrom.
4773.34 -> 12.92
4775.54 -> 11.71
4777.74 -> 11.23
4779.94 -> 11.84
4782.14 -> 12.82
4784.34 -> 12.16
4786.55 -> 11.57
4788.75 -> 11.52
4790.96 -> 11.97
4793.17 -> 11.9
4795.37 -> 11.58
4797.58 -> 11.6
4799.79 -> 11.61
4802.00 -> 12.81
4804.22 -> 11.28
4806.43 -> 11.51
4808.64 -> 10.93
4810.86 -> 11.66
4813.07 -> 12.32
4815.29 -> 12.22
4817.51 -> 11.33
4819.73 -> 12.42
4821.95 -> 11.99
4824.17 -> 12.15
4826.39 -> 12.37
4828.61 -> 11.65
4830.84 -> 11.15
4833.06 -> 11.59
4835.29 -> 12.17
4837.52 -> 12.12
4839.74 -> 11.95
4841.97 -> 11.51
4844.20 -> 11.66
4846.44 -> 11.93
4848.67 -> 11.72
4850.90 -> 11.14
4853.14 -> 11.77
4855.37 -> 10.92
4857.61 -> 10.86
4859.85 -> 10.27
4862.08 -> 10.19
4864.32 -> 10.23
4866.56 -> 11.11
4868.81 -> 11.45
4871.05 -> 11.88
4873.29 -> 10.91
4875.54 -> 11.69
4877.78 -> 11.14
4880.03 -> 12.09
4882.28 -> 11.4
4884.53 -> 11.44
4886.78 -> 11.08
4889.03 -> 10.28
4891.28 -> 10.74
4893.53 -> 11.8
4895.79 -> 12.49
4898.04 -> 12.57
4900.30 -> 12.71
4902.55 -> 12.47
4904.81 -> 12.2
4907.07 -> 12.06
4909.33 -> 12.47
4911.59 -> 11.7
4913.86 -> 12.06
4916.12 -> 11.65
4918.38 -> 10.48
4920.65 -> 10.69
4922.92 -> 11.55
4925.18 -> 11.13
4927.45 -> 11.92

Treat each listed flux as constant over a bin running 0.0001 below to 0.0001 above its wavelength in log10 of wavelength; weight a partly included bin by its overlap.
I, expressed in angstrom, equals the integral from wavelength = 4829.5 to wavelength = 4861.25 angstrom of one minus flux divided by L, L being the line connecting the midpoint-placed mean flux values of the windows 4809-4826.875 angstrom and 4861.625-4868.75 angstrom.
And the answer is -0.7 angstrom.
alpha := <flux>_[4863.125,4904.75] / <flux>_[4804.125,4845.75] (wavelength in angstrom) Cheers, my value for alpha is 1.0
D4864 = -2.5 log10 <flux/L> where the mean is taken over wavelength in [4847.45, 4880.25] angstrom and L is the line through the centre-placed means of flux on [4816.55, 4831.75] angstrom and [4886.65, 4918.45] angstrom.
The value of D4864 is 0.07 mag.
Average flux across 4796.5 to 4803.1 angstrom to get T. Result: 12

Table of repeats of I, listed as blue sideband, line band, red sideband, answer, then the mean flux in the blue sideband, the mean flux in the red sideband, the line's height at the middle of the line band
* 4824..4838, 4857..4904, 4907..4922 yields 1.2 angstrom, 11.9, 11.5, 11.7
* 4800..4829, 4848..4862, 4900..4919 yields 1.1 angstrom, 11.9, 12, 11.9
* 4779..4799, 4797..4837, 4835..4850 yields 0.1 angstrom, 11.9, 11.8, 11.9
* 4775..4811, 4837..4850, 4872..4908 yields -0.1 angstrom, 11.7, 11.7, 11.7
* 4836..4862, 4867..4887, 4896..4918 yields 0.5 angstrom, 11.4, 12.2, 11.8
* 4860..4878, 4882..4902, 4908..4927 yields -0.7 angstrom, 11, 11.5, 11.2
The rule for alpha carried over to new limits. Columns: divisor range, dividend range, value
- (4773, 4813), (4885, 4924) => 0.99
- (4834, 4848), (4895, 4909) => 1.05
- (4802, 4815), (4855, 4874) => 0.93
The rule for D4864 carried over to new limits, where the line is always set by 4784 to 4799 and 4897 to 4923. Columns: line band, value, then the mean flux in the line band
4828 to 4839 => 0.00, 11.7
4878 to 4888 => 0.04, 11.5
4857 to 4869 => 0.12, 10.6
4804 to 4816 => 0.01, 11.7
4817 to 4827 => -0.03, 12.1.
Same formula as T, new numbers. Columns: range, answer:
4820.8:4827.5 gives 12.2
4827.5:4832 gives 11.4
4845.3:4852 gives 11.6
